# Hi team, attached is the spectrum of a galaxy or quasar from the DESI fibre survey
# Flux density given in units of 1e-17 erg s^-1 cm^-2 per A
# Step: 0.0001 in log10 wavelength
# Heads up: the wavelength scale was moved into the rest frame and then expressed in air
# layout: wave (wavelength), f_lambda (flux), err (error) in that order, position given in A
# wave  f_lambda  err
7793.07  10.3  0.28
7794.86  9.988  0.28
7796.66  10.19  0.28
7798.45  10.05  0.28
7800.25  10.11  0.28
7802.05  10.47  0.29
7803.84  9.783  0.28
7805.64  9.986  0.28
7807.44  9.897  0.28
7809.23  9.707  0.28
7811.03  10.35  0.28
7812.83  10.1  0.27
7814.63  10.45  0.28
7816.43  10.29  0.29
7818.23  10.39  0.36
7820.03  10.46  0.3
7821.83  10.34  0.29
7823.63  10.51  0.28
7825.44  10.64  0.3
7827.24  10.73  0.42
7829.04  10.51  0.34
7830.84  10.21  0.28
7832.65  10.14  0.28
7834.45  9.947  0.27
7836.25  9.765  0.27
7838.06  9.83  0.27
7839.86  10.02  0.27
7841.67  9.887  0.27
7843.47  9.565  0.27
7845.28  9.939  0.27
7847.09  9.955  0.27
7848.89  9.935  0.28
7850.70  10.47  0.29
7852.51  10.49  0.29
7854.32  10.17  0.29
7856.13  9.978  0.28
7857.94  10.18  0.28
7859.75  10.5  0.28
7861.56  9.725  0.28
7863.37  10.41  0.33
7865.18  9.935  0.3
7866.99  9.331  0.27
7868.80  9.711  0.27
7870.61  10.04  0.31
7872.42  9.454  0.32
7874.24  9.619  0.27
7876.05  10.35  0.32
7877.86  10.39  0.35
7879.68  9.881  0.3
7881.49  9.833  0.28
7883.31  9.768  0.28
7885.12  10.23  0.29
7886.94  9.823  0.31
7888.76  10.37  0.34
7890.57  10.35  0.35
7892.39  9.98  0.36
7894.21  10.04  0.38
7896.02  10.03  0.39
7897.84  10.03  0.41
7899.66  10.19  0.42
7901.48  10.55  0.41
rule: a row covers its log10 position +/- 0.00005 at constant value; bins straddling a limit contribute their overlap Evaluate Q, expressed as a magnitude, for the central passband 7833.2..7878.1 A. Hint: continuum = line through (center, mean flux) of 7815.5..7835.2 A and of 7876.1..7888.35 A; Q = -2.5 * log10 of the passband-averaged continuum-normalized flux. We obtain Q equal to 0.02 mag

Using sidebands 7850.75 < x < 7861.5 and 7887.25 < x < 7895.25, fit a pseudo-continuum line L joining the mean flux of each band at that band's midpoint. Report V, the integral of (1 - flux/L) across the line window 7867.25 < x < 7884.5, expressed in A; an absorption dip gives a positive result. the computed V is 0.5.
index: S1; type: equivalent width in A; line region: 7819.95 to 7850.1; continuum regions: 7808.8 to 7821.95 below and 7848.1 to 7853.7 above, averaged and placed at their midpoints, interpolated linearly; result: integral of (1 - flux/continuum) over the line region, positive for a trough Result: 0.4 A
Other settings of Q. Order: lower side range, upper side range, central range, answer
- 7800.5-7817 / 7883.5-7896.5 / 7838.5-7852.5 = 0.01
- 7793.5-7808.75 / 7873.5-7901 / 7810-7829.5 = -0.04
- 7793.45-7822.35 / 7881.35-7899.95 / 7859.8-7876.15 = 0.03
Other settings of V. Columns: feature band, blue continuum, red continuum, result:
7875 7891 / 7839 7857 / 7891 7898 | -0.09 A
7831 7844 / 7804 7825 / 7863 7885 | 0.24 A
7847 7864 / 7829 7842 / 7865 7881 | -0.44 A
